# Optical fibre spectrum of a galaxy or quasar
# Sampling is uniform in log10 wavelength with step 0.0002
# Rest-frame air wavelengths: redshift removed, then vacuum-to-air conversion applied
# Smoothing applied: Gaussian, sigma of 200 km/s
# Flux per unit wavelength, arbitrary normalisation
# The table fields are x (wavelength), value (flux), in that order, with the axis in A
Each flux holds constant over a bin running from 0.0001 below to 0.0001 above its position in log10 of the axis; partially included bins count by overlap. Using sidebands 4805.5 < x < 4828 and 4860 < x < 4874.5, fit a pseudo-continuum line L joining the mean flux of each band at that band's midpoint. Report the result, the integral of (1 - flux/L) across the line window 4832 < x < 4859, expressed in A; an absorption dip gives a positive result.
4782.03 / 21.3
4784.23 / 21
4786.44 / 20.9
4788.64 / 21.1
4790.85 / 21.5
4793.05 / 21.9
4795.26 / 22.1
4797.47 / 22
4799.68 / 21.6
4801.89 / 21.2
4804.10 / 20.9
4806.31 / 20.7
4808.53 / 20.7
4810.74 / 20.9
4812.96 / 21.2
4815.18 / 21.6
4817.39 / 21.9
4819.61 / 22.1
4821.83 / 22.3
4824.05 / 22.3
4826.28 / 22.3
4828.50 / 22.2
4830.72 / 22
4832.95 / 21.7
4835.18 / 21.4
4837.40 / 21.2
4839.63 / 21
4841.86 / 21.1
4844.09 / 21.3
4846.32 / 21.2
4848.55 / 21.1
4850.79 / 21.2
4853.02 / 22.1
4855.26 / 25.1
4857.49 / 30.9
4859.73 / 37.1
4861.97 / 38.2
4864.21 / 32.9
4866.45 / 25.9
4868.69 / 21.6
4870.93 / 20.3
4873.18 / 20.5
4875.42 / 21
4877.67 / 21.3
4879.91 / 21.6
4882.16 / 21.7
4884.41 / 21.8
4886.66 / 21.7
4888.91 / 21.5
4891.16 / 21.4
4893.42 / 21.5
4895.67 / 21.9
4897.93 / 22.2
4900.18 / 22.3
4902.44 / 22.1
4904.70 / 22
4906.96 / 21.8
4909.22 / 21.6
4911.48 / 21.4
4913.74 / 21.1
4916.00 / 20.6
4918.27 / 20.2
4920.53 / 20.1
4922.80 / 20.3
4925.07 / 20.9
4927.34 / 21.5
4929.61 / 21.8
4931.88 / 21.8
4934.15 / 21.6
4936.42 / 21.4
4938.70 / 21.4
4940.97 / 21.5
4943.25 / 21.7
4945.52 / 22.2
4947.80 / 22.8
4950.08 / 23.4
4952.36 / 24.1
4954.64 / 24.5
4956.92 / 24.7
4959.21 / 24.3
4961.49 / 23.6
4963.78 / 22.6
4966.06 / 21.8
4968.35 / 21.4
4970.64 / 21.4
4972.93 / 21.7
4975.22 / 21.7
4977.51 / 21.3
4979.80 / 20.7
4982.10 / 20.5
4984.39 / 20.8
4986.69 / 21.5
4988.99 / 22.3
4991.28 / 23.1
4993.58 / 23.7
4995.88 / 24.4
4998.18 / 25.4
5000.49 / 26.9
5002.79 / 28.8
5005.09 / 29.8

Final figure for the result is 2.3 A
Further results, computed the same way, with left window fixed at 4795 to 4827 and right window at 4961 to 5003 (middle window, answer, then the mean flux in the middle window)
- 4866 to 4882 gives 0.3 A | 21.6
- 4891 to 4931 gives 1.5 A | 21.4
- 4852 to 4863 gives -4.4 A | 30.7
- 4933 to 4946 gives 0.5 A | 21.6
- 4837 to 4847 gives 0.3 A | 21.2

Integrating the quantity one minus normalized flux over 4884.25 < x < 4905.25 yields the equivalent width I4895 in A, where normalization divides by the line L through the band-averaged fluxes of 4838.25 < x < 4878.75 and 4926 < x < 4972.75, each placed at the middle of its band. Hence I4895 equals 1.70 A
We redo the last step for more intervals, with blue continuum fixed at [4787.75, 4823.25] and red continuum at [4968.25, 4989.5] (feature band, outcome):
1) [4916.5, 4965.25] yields -2.0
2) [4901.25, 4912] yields -0.2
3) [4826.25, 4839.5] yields -0.1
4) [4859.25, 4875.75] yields -4.4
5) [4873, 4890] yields 0.0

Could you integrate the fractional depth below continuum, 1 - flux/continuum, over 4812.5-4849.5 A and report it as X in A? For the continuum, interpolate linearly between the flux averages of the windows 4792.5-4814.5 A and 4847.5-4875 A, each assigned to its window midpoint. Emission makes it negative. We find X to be 3.1 A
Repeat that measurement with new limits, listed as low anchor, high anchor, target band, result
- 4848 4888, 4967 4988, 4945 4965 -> -1.51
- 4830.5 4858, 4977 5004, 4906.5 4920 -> 1.02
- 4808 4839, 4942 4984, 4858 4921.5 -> -3.31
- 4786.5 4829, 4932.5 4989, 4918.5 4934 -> 0.70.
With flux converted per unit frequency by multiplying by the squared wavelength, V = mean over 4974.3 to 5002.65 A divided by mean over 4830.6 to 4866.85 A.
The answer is 0.97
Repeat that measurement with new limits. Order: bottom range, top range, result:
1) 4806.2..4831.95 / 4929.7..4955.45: 1.08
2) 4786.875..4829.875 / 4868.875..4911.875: 1.03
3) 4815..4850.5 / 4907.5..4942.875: 1.02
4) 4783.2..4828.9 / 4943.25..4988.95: 1.11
